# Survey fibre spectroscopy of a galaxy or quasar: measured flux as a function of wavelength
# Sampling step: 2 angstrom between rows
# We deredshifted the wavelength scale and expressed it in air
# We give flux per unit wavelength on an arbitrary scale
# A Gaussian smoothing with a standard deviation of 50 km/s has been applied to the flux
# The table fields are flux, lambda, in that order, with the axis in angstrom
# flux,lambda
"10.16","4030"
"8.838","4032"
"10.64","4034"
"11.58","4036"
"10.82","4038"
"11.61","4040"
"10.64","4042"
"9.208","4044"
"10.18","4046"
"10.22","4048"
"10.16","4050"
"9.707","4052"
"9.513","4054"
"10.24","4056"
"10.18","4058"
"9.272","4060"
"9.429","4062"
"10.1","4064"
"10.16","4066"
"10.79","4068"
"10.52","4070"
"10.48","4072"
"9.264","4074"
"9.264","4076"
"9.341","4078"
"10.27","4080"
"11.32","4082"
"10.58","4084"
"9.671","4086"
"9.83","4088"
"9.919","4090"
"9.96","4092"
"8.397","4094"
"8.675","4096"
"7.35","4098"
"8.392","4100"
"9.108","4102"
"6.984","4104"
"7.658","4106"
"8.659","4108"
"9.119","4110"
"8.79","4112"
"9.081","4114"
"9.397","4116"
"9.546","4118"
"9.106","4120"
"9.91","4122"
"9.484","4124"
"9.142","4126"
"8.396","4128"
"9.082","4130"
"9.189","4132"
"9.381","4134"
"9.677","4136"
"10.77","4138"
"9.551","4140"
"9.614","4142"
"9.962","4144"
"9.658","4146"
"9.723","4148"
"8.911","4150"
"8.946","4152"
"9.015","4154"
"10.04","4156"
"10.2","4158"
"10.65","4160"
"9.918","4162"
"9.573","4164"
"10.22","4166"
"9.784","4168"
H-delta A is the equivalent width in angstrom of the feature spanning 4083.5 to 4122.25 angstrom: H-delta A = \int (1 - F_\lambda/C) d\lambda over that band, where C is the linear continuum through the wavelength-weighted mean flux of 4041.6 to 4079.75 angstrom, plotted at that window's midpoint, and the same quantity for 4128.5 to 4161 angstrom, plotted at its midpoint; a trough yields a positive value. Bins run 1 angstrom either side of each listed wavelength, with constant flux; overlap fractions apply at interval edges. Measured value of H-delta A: 3.20 angstrom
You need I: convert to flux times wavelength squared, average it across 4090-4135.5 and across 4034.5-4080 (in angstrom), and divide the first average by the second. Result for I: 0.9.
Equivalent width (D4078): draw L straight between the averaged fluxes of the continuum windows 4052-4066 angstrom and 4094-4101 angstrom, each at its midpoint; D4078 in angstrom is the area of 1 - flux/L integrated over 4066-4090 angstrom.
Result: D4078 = -3.0 angstrom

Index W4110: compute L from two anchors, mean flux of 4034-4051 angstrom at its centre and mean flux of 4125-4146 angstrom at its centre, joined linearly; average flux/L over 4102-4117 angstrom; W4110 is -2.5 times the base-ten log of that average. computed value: 0.14 mag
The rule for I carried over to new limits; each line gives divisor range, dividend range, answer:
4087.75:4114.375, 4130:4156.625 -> 1.12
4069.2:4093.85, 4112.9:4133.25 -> 0.94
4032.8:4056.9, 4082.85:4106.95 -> 0.88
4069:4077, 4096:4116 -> 0.87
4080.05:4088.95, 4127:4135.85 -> 0.90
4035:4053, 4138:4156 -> 0.96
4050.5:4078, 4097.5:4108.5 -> 0.83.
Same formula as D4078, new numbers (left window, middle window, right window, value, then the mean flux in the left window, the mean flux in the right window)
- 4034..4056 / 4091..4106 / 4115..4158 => 2.27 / 10.4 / 9.47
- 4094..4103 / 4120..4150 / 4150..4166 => -0.94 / 8.38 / 9.74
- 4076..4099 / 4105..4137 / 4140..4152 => 1.46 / 9.56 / 9.52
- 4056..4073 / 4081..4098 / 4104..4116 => -0.66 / 10.1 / 8.58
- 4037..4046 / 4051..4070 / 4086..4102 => 0.00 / 10.5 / 8.99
